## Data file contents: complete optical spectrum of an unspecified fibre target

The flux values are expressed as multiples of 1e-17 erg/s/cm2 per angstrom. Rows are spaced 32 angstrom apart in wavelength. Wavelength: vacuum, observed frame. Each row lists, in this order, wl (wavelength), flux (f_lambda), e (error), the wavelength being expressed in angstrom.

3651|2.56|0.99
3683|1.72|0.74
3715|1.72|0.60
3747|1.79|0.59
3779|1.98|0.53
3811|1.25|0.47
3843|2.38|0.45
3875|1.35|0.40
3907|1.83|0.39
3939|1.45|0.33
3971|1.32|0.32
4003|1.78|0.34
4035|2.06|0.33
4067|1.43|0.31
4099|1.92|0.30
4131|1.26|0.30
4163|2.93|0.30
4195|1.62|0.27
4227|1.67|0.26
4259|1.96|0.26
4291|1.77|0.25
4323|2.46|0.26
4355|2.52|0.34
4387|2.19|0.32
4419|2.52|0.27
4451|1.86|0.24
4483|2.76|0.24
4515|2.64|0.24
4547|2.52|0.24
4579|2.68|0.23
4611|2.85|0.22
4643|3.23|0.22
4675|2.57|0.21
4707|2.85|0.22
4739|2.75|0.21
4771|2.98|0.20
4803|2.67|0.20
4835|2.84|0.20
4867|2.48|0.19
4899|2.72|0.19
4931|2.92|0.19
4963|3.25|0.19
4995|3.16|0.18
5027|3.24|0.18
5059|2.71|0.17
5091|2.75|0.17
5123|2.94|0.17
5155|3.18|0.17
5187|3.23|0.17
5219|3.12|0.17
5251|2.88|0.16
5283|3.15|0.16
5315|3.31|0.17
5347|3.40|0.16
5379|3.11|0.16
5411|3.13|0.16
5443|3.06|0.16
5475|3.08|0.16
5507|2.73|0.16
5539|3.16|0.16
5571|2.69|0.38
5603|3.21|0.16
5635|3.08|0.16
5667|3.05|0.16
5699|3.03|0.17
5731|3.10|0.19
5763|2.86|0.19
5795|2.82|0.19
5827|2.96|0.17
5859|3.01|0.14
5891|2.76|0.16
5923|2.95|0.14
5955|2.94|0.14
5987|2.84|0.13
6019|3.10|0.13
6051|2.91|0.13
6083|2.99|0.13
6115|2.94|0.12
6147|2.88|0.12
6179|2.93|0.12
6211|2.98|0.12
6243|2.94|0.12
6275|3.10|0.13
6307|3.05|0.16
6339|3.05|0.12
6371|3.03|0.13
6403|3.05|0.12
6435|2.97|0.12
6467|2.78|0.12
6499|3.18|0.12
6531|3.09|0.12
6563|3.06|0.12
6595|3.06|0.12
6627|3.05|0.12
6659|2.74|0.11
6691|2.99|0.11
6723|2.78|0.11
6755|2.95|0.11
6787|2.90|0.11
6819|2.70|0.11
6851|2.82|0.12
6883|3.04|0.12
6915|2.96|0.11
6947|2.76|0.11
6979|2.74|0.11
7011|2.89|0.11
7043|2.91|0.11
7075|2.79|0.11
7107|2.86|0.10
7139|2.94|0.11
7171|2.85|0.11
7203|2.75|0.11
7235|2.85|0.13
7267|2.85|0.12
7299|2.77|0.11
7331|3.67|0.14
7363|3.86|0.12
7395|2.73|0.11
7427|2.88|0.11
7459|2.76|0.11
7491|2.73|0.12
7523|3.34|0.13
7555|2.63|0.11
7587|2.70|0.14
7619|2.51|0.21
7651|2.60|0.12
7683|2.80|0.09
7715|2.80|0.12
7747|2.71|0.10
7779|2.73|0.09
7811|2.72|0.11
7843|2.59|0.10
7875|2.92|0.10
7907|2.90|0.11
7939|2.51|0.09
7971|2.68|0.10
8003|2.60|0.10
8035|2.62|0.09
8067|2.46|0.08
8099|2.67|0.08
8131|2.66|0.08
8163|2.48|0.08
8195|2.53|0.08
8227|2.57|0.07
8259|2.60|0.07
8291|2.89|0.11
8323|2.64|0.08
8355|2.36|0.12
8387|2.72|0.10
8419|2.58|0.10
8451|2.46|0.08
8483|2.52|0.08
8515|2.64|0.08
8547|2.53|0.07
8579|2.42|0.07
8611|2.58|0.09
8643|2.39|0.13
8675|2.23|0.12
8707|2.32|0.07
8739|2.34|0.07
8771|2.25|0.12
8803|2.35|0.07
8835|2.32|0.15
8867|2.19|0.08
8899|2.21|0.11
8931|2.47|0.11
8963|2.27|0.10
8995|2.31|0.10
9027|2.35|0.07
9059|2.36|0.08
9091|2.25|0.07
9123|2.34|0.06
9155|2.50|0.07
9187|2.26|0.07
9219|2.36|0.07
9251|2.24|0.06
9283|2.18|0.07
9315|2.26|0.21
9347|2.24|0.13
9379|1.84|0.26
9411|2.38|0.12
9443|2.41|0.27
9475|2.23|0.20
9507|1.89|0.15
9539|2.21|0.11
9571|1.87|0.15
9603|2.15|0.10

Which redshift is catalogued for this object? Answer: 0.119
